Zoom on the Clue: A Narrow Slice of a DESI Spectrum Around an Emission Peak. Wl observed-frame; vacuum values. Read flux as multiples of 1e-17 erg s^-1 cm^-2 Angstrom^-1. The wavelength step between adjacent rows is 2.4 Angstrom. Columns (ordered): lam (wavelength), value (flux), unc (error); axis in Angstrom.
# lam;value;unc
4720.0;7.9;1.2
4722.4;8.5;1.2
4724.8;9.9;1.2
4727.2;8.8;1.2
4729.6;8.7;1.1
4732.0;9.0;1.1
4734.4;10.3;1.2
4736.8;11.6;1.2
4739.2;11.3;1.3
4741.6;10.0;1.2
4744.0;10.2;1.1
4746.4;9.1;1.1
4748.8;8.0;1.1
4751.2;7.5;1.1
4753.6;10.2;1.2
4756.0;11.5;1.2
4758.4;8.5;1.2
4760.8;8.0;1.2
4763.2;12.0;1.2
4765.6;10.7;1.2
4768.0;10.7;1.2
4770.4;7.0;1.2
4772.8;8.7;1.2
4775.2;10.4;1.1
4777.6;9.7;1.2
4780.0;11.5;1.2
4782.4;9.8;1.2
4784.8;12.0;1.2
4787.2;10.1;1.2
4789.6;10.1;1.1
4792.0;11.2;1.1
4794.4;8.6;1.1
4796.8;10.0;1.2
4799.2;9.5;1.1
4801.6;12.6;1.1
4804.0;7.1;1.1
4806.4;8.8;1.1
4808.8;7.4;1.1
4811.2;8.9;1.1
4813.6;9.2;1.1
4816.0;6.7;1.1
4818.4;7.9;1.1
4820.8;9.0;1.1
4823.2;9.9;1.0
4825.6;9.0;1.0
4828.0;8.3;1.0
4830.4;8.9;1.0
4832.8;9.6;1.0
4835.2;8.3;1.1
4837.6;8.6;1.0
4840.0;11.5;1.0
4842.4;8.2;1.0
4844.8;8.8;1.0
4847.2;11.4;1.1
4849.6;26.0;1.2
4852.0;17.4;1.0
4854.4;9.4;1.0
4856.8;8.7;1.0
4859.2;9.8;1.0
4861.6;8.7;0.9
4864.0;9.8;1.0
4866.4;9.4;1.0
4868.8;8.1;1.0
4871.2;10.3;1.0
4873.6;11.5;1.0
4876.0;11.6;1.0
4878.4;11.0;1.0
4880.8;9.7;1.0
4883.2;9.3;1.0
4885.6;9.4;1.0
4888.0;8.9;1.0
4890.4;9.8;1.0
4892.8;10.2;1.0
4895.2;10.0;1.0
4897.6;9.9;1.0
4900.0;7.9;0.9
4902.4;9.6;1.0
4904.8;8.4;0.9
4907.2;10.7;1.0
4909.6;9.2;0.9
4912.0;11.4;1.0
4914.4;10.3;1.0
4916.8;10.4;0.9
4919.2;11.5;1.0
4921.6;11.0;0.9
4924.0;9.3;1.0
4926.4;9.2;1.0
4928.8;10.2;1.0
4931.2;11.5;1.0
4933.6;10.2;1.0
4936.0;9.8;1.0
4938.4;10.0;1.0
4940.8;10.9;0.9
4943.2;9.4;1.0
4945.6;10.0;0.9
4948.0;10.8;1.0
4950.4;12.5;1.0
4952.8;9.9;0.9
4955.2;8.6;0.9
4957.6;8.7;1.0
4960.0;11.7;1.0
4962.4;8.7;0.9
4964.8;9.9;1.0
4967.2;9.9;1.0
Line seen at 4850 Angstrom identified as H-gamma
